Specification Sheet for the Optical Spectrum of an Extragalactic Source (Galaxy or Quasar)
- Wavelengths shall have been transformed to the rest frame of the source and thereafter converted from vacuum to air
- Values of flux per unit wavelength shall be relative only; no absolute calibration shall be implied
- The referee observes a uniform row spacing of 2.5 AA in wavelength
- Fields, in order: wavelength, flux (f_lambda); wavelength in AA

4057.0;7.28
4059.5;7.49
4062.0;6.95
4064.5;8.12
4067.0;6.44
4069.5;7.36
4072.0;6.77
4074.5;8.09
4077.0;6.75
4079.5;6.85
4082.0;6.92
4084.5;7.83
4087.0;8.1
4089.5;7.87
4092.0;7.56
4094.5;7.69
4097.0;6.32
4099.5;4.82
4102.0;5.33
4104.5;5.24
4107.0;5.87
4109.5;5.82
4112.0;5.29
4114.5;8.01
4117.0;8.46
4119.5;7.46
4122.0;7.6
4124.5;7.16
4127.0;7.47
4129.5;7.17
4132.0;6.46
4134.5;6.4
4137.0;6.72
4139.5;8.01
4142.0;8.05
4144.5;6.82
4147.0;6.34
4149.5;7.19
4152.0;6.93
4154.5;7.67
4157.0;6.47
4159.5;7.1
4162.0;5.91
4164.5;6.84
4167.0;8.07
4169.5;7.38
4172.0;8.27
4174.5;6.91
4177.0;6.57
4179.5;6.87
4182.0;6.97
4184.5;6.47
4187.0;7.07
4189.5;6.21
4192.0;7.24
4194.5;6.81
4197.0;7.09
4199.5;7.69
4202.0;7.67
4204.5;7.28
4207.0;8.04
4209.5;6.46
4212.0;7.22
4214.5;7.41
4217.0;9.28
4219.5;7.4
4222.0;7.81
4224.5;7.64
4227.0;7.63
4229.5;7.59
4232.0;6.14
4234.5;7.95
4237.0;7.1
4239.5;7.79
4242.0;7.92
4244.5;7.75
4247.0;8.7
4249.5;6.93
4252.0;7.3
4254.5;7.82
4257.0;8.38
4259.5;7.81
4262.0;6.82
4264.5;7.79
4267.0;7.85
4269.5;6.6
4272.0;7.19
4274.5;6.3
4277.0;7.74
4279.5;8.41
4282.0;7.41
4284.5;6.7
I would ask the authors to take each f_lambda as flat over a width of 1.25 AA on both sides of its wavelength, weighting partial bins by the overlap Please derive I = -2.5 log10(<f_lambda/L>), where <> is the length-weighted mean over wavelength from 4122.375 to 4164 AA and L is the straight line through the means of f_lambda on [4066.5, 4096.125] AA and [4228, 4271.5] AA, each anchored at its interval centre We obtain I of 0.06 mag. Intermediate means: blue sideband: 7.36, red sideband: 7.54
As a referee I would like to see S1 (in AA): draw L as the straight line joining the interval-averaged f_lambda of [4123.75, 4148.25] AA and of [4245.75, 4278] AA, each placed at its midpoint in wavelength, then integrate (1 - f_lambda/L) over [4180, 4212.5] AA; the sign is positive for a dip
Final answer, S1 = 0.78 AA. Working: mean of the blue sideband 7.06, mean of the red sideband 7.48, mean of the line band 7.09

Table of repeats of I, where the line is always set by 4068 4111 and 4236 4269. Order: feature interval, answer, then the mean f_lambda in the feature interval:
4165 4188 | 0.01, 7.17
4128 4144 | -0.02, 7.13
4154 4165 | 0.07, 6.74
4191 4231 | -0.01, 7.51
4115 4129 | -0.10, 7.63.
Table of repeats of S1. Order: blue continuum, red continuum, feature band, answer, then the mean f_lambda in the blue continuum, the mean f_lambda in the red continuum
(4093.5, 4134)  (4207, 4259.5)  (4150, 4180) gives -0.2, 6.62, 7.63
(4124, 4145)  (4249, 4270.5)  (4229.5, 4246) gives -0.1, 7.15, 7.51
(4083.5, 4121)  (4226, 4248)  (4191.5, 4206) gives 0.1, 6.78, 7.61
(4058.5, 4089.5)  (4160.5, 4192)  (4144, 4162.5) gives 0.6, 7.33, 6.97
